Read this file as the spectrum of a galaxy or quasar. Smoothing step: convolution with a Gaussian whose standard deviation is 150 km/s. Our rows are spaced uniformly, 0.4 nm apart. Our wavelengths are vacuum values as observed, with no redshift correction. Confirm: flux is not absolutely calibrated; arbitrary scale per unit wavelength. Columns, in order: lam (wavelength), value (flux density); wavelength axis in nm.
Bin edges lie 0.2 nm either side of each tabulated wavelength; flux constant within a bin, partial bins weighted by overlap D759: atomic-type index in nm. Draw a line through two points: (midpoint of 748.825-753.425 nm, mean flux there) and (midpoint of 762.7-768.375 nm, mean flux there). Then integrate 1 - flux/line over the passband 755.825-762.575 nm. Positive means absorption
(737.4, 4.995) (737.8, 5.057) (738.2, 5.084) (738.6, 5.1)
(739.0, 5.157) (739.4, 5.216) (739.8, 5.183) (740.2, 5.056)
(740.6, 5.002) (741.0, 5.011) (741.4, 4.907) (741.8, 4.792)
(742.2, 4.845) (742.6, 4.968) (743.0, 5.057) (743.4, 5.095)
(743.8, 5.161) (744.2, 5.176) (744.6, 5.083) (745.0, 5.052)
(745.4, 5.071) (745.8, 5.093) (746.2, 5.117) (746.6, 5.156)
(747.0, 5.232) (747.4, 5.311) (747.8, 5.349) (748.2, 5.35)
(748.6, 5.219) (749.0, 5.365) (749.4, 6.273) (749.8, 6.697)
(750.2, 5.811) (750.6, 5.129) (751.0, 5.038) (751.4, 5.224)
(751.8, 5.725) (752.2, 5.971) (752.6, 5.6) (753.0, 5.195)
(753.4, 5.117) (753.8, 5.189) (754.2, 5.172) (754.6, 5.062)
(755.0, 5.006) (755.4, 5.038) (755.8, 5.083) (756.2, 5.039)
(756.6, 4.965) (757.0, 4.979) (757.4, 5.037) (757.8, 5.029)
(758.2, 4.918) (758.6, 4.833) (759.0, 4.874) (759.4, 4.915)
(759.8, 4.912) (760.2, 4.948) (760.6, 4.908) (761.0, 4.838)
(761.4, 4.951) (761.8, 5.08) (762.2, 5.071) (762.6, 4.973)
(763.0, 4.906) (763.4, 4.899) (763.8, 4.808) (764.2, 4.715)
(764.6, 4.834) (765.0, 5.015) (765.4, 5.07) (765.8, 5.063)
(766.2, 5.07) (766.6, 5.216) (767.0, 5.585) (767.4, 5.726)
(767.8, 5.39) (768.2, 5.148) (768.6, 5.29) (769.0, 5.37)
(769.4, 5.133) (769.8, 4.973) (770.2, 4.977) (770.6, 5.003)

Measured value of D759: 0.46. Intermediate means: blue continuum 5.61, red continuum 5.1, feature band 4.96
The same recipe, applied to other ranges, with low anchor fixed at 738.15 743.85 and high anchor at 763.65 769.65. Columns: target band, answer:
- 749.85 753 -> -0.28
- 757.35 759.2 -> 0.07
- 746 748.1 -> -0.07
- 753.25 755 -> -0.01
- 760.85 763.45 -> 0.09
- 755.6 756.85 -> 0.02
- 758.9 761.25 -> 0.11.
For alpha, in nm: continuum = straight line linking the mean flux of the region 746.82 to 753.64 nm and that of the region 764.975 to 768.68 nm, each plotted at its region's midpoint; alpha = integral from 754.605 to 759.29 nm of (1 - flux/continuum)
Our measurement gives 0.37 nm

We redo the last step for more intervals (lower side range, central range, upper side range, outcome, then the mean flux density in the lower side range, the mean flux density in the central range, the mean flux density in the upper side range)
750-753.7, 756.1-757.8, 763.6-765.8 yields 0.07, 5.42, 5.01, 4.9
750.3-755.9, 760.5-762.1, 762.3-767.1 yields 0.04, 5.27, 4.95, 5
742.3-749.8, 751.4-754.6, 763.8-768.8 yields -0.10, 5.26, 5.39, 5.16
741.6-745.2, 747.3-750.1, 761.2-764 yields -0.37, 5.03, 5.67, 4.96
